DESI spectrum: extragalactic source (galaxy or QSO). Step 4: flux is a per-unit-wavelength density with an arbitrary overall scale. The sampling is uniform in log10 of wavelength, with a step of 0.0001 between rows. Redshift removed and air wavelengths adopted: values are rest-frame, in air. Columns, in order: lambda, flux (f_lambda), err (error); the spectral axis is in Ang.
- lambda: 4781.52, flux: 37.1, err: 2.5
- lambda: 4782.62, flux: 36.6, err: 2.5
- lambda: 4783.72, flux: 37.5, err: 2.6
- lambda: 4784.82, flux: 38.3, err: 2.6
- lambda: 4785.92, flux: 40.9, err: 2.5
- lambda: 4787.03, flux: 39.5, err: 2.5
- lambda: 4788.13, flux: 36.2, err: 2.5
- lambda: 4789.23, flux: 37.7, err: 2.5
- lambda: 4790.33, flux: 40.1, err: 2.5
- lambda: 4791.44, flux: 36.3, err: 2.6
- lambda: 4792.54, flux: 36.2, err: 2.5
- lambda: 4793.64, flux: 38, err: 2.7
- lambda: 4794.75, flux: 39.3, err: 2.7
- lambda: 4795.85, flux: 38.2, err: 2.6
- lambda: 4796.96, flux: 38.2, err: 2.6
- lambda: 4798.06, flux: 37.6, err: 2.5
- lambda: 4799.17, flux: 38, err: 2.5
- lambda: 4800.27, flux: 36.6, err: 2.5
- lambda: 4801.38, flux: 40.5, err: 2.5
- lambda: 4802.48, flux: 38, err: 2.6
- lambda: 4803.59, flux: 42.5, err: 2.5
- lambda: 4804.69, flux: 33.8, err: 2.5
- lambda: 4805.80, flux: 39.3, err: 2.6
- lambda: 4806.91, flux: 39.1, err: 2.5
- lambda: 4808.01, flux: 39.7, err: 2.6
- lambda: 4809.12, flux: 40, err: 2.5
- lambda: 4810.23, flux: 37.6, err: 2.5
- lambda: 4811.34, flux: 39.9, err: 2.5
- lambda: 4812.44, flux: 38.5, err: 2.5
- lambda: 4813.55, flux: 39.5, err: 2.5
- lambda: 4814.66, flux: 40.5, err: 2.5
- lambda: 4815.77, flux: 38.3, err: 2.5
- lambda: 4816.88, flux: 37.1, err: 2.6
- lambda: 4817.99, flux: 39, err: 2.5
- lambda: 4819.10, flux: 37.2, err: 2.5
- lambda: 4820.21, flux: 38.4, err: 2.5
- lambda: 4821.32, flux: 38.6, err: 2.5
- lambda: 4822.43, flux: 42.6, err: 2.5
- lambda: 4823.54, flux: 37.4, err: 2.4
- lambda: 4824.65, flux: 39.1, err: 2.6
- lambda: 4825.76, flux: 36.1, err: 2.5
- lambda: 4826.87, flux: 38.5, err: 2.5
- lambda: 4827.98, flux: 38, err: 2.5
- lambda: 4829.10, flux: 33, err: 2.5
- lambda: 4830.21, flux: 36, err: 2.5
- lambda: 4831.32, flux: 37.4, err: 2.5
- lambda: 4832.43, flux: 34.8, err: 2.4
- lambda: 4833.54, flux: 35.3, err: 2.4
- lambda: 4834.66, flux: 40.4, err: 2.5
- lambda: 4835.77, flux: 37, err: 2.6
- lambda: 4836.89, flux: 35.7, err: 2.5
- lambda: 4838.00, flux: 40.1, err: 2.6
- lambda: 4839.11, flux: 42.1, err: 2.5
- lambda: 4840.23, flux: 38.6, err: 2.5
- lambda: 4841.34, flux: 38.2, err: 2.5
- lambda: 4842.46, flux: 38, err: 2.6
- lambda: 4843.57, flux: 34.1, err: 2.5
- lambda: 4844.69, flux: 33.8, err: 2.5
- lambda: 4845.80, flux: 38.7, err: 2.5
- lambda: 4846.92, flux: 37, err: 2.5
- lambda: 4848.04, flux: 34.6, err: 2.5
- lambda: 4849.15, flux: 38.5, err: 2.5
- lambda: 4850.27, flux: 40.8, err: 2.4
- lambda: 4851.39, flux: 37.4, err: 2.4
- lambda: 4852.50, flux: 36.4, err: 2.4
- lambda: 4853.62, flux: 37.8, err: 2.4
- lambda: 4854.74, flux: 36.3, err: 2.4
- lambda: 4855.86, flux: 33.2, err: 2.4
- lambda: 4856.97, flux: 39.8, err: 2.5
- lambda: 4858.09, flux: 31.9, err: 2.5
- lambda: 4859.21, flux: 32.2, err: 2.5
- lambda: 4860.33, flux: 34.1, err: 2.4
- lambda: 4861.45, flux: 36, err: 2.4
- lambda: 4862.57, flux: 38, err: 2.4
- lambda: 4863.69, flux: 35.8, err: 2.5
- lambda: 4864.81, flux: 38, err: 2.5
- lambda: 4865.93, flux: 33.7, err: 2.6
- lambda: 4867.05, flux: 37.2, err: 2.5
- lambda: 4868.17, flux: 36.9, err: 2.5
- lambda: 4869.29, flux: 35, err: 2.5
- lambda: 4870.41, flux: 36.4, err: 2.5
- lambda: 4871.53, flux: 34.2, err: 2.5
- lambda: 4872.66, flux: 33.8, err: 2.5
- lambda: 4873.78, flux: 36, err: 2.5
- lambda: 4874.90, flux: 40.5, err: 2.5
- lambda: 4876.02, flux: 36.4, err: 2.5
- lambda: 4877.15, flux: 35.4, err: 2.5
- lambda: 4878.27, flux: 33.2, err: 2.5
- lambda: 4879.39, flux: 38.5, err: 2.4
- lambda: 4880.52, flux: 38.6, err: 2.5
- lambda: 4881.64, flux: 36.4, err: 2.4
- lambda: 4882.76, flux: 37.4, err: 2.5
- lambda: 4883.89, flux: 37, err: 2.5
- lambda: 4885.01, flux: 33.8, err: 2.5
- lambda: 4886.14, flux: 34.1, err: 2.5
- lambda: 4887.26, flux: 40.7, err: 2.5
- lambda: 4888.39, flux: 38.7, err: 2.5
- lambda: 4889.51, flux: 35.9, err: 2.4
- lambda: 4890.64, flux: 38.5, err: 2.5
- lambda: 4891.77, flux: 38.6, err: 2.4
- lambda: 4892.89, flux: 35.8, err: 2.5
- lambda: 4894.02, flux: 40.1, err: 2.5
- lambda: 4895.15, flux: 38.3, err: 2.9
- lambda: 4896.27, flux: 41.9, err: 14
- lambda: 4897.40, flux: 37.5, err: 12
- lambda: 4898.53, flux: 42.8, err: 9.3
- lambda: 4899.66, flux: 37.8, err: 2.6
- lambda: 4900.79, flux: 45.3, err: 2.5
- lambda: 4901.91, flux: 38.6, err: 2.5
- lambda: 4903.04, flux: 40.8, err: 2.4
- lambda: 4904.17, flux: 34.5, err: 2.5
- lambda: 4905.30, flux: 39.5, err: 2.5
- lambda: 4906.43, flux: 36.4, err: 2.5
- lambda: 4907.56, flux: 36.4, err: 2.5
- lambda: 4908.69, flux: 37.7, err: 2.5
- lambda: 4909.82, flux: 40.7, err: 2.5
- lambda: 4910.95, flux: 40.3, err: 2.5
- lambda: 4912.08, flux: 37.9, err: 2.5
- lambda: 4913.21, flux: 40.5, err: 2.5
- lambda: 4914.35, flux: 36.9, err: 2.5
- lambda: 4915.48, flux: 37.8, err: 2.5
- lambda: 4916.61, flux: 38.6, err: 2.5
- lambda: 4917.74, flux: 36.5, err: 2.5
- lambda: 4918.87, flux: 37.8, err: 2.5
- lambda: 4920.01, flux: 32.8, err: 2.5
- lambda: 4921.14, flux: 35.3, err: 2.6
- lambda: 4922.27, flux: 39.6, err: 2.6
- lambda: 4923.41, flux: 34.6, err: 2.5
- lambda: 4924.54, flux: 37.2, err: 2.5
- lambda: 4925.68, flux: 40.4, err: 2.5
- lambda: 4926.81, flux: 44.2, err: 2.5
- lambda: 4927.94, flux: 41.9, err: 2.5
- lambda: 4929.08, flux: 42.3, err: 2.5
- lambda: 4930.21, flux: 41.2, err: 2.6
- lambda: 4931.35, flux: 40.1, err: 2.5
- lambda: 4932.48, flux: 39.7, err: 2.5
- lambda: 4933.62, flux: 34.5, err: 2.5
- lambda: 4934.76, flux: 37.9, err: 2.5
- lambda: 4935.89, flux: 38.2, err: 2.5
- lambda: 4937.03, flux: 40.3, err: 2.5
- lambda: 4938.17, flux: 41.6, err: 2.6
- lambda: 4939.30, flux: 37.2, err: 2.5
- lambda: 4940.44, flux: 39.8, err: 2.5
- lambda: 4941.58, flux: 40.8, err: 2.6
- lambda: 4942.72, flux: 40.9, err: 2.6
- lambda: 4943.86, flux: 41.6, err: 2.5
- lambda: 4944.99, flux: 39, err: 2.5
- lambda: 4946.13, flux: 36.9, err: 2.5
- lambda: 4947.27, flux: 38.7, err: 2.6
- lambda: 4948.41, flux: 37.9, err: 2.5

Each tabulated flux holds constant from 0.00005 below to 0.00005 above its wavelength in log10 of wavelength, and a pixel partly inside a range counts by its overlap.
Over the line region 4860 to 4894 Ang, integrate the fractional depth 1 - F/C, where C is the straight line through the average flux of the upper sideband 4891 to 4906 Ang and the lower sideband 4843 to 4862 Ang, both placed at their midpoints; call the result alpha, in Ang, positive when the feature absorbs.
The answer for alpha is 1.1 Ang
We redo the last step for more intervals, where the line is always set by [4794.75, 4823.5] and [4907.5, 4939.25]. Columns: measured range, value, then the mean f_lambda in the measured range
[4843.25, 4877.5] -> 2.27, 36.1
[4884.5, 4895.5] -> 0.36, 37.4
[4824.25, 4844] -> 0.70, 37.4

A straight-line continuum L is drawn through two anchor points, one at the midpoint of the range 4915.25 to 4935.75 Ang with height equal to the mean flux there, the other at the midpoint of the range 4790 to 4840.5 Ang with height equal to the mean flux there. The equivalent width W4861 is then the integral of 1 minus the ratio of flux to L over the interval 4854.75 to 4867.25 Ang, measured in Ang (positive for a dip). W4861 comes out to 0.9 Ang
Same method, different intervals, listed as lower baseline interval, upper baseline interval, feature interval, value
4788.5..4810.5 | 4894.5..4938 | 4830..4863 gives 1.47 Ang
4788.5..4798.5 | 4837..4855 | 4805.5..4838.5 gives -0.31 Ang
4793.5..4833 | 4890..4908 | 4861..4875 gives 0.92 Ang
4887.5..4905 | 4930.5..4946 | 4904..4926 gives 0.88 Ang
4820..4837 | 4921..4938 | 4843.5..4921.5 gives 2.56 Ang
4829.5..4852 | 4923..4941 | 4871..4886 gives 0.81 Ang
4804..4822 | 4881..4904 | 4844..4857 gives 0.55 Ang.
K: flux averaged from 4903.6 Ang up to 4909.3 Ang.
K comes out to 36.9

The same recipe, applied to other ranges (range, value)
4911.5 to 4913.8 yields 39.1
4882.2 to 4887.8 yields 36.6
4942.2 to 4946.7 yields 39.6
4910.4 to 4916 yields 38.6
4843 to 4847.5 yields 35.9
